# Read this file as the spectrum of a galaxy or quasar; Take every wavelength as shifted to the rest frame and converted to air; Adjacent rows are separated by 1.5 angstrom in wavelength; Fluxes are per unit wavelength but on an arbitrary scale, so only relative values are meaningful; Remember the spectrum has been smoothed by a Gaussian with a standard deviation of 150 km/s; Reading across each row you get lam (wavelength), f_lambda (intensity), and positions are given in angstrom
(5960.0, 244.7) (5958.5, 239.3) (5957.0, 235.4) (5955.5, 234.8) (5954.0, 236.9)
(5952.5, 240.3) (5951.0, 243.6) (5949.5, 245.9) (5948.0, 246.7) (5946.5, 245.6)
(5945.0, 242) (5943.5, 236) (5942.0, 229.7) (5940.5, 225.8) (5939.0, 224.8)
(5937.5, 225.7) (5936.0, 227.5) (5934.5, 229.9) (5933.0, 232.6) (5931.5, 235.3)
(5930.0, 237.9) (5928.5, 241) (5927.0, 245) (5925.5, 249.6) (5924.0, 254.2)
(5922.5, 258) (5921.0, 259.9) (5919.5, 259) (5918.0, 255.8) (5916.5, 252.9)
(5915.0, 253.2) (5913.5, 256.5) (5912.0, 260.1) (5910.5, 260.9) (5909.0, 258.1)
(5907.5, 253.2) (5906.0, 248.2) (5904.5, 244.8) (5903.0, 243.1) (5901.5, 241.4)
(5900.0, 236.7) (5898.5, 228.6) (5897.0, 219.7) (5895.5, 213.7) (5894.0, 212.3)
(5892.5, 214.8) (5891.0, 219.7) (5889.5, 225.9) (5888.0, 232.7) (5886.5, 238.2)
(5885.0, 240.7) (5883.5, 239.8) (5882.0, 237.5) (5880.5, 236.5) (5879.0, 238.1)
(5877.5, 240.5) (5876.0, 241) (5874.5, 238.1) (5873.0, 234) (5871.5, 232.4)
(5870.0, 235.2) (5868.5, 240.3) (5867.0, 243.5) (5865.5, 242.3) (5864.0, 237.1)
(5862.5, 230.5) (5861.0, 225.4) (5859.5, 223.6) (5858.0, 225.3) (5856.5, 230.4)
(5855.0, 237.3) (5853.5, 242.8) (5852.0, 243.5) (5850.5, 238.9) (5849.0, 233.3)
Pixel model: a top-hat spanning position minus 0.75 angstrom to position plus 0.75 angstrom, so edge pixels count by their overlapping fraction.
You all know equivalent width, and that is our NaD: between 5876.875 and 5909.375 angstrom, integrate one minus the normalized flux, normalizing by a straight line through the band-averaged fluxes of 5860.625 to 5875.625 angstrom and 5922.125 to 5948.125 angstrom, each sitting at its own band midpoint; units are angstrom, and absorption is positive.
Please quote 0.3 angstrom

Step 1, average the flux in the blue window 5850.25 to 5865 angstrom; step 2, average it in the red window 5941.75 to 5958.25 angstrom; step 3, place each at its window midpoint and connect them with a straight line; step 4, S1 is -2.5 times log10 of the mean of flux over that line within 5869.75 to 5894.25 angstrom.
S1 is 0.01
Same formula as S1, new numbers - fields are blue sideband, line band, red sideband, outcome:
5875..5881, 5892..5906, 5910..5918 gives 0.09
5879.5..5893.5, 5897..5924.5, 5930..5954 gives -0.08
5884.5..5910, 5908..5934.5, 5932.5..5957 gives -0.07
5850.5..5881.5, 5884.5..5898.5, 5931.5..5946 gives 0.05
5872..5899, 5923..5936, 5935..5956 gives -0.03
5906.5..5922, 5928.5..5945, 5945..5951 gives 0.08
